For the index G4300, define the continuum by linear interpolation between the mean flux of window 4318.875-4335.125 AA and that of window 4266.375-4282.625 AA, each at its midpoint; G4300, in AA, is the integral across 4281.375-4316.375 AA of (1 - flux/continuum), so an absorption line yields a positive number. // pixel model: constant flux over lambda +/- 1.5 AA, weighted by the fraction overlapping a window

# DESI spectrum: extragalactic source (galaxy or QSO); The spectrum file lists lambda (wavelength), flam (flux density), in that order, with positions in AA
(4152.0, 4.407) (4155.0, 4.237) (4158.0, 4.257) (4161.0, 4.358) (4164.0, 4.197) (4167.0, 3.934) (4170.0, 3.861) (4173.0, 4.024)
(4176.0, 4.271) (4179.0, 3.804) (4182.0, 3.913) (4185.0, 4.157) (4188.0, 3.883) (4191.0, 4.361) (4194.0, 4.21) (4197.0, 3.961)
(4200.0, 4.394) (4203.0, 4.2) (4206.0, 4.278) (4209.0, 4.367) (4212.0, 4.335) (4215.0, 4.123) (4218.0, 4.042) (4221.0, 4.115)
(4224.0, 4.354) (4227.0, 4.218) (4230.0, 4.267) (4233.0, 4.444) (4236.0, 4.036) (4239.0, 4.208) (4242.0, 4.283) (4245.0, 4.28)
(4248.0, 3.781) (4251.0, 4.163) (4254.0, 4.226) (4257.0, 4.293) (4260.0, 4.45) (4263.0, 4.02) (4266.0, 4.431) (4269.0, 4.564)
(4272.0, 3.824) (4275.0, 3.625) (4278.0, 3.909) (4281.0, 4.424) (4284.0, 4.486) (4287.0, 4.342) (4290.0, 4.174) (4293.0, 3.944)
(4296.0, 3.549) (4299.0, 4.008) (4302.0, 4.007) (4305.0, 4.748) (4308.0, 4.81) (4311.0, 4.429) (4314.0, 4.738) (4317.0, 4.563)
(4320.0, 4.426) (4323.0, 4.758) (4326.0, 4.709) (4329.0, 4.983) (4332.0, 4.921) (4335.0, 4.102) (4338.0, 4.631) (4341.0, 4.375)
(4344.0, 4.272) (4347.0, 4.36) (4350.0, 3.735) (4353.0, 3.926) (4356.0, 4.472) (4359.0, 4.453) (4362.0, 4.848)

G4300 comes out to 0.6 AA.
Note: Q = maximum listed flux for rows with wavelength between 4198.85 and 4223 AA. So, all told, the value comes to 4.394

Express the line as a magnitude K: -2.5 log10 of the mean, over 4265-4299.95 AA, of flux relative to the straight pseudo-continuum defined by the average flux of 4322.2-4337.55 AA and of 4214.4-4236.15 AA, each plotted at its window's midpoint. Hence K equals 0.093 mag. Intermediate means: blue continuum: 4.21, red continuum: 4.69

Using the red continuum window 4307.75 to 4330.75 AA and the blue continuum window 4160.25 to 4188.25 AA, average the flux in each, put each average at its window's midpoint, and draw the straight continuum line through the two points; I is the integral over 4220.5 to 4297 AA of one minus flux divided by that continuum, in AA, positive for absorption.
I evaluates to 4.00 AA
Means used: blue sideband 4.04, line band 4.17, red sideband 4.67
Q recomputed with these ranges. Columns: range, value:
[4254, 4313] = 4.81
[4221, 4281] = 4.564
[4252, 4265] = 4.45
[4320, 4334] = 4.983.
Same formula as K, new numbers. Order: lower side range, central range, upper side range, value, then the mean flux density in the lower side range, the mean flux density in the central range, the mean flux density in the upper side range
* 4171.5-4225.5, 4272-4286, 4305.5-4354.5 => 0.07 mag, 4.16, 4.09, 4.49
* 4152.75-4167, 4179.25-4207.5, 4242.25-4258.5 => 0.02 mag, 4.24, 4.14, 4.16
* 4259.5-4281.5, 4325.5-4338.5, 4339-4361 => -0.11 mag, 4.13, 4.67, 4.25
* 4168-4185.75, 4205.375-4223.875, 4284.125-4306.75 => -0.05 mag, 4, 4.22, 4.14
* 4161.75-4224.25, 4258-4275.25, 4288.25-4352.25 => 0.02 mag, 4.13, 4.19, 4.39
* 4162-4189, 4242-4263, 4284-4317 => 0.00 mag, 4.01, 4.19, 4.3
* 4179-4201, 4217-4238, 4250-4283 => -0.02 mag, 4.1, 4.21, 4.18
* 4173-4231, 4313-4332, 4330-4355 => -0.10 mag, 4.17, 4.71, 4.31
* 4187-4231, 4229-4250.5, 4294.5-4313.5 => 0.01 mag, 4.21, 4.18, 4.28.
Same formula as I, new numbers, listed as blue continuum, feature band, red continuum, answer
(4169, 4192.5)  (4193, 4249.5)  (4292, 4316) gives -1.2 AA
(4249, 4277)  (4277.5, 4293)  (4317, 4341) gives 0.2 AA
